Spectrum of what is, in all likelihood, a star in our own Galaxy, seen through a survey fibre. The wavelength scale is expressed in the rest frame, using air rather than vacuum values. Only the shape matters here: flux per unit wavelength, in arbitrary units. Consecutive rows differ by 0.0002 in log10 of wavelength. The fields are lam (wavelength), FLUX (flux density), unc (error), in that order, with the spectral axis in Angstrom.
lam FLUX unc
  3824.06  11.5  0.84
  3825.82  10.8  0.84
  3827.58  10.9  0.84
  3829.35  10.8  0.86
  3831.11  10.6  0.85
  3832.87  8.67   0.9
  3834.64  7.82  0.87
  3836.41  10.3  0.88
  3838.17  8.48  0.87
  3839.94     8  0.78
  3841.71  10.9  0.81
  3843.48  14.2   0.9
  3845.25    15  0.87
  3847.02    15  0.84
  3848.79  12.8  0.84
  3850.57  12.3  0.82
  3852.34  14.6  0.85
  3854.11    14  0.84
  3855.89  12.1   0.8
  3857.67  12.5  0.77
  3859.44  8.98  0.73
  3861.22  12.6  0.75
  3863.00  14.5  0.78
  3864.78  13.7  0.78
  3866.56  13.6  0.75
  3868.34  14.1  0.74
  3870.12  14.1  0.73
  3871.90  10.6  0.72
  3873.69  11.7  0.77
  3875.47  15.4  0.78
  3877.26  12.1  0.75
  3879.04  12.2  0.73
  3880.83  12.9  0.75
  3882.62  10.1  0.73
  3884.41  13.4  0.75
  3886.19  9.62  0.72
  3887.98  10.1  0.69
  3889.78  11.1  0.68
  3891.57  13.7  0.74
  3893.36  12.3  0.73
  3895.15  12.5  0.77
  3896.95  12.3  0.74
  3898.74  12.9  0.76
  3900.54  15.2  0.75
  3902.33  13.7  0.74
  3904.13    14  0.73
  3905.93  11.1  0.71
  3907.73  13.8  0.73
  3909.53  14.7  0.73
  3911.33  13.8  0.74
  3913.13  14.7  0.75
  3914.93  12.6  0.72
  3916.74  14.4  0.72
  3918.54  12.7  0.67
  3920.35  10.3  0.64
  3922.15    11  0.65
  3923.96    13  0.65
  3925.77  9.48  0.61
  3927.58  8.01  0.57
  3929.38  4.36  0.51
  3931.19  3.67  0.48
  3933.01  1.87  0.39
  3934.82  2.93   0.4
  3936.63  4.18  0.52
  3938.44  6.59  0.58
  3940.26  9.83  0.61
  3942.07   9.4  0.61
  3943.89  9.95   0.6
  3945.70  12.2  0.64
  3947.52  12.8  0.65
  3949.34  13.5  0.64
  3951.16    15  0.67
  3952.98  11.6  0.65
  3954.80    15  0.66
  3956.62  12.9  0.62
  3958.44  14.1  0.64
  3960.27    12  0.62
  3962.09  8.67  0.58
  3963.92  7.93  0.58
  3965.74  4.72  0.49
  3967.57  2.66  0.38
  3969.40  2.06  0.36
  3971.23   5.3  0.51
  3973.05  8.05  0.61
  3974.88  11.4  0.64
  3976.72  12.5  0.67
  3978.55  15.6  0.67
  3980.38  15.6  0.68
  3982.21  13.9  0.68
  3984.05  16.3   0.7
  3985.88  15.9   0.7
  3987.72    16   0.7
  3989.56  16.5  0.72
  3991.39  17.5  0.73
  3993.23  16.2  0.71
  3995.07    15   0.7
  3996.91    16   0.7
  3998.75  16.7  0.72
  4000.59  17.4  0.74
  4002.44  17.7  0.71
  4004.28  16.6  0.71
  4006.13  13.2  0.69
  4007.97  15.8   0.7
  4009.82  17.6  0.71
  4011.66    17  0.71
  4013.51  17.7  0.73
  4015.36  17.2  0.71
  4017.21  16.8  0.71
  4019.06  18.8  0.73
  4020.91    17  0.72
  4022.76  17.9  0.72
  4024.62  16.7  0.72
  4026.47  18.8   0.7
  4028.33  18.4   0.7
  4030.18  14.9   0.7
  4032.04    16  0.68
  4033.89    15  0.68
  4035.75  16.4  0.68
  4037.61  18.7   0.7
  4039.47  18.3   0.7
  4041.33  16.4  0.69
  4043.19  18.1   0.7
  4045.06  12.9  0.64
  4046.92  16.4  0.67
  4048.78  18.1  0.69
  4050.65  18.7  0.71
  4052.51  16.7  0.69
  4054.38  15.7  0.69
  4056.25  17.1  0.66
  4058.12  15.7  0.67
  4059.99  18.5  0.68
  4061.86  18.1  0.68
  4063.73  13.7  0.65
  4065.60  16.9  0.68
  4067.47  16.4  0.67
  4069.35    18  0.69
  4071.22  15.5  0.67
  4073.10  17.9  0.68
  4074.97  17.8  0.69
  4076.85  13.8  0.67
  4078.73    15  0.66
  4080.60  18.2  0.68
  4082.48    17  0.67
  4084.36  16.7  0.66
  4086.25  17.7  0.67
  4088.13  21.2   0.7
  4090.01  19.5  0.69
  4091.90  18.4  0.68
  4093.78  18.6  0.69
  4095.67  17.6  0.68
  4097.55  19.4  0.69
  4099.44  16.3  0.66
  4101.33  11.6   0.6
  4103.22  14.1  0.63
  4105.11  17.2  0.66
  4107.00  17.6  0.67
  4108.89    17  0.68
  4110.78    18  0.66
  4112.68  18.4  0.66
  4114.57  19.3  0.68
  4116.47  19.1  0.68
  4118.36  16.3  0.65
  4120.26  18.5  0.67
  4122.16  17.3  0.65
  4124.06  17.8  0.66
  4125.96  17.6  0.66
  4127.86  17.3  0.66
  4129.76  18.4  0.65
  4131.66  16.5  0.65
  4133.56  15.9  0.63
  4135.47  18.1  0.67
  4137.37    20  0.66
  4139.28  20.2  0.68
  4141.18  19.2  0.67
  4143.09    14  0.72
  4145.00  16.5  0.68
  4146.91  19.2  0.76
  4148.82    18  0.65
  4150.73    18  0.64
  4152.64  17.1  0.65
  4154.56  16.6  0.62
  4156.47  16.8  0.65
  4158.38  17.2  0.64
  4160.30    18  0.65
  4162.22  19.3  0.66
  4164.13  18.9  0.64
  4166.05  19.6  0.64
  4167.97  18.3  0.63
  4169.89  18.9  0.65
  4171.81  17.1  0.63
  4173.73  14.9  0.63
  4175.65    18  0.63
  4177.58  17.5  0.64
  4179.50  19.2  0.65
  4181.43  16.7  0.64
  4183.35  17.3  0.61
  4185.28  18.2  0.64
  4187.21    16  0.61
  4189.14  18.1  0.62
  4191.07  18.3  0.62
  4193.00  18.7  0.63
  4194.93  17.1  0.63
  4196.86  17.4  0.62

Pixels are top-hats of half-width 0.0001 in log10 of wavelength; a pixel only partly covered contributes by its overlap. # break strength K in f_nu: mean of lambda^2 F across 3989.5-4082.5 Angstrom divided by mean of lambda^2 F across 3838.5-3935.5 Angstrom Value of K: 1.5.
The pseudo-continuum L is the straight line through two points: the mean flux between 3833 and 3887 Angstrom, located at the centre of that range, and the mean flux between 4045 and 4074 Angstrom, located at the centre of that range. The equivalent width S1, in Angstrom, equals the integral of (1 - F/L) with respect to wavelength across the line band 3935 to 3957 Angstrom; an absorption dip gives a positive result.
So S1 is 5.3 Angstrom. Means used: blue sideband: 12.2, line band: 10.8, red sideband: 16.8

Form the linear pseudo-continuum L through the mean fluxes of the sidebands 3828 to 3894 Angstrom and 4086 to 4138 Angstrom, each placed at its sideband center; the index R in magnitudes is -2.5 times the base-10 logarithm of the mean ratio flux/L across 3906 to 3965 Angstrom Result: 0.28 mag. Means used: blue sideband 12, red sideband 17.7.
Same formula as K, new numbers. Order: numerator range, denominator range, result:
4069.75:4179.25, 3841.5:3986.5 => 1.70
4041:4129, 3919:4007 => 1.60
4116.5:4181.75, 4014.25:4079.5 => 1.11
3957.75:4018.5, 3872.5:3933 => 1.21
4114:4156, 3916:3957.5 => 2.01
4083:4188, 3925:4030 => 1.50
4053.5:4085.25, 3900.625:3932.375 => 1.56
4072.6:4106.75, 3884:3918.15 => 1.45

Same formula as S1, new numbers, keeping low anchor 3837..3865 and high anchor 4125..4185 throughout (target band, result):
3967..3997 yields 4.1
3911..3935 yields 7.2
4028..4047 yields -0.9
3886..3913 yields 0.9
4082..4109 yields -1.0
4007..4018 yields -1.3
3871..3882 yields 0.4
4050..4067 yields -0.7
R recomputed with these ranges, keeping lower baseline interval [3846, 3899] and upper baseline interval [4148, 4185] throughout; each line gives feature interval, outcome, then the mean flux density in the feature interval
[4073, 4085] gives -0.02 mag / 16.6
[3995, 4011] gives -0.10 mag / 16.3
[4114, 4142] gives -0.06 mag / 18.1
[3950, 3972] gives 0.44 mag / 9.39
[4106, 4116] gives -0.08 mag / 18.1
